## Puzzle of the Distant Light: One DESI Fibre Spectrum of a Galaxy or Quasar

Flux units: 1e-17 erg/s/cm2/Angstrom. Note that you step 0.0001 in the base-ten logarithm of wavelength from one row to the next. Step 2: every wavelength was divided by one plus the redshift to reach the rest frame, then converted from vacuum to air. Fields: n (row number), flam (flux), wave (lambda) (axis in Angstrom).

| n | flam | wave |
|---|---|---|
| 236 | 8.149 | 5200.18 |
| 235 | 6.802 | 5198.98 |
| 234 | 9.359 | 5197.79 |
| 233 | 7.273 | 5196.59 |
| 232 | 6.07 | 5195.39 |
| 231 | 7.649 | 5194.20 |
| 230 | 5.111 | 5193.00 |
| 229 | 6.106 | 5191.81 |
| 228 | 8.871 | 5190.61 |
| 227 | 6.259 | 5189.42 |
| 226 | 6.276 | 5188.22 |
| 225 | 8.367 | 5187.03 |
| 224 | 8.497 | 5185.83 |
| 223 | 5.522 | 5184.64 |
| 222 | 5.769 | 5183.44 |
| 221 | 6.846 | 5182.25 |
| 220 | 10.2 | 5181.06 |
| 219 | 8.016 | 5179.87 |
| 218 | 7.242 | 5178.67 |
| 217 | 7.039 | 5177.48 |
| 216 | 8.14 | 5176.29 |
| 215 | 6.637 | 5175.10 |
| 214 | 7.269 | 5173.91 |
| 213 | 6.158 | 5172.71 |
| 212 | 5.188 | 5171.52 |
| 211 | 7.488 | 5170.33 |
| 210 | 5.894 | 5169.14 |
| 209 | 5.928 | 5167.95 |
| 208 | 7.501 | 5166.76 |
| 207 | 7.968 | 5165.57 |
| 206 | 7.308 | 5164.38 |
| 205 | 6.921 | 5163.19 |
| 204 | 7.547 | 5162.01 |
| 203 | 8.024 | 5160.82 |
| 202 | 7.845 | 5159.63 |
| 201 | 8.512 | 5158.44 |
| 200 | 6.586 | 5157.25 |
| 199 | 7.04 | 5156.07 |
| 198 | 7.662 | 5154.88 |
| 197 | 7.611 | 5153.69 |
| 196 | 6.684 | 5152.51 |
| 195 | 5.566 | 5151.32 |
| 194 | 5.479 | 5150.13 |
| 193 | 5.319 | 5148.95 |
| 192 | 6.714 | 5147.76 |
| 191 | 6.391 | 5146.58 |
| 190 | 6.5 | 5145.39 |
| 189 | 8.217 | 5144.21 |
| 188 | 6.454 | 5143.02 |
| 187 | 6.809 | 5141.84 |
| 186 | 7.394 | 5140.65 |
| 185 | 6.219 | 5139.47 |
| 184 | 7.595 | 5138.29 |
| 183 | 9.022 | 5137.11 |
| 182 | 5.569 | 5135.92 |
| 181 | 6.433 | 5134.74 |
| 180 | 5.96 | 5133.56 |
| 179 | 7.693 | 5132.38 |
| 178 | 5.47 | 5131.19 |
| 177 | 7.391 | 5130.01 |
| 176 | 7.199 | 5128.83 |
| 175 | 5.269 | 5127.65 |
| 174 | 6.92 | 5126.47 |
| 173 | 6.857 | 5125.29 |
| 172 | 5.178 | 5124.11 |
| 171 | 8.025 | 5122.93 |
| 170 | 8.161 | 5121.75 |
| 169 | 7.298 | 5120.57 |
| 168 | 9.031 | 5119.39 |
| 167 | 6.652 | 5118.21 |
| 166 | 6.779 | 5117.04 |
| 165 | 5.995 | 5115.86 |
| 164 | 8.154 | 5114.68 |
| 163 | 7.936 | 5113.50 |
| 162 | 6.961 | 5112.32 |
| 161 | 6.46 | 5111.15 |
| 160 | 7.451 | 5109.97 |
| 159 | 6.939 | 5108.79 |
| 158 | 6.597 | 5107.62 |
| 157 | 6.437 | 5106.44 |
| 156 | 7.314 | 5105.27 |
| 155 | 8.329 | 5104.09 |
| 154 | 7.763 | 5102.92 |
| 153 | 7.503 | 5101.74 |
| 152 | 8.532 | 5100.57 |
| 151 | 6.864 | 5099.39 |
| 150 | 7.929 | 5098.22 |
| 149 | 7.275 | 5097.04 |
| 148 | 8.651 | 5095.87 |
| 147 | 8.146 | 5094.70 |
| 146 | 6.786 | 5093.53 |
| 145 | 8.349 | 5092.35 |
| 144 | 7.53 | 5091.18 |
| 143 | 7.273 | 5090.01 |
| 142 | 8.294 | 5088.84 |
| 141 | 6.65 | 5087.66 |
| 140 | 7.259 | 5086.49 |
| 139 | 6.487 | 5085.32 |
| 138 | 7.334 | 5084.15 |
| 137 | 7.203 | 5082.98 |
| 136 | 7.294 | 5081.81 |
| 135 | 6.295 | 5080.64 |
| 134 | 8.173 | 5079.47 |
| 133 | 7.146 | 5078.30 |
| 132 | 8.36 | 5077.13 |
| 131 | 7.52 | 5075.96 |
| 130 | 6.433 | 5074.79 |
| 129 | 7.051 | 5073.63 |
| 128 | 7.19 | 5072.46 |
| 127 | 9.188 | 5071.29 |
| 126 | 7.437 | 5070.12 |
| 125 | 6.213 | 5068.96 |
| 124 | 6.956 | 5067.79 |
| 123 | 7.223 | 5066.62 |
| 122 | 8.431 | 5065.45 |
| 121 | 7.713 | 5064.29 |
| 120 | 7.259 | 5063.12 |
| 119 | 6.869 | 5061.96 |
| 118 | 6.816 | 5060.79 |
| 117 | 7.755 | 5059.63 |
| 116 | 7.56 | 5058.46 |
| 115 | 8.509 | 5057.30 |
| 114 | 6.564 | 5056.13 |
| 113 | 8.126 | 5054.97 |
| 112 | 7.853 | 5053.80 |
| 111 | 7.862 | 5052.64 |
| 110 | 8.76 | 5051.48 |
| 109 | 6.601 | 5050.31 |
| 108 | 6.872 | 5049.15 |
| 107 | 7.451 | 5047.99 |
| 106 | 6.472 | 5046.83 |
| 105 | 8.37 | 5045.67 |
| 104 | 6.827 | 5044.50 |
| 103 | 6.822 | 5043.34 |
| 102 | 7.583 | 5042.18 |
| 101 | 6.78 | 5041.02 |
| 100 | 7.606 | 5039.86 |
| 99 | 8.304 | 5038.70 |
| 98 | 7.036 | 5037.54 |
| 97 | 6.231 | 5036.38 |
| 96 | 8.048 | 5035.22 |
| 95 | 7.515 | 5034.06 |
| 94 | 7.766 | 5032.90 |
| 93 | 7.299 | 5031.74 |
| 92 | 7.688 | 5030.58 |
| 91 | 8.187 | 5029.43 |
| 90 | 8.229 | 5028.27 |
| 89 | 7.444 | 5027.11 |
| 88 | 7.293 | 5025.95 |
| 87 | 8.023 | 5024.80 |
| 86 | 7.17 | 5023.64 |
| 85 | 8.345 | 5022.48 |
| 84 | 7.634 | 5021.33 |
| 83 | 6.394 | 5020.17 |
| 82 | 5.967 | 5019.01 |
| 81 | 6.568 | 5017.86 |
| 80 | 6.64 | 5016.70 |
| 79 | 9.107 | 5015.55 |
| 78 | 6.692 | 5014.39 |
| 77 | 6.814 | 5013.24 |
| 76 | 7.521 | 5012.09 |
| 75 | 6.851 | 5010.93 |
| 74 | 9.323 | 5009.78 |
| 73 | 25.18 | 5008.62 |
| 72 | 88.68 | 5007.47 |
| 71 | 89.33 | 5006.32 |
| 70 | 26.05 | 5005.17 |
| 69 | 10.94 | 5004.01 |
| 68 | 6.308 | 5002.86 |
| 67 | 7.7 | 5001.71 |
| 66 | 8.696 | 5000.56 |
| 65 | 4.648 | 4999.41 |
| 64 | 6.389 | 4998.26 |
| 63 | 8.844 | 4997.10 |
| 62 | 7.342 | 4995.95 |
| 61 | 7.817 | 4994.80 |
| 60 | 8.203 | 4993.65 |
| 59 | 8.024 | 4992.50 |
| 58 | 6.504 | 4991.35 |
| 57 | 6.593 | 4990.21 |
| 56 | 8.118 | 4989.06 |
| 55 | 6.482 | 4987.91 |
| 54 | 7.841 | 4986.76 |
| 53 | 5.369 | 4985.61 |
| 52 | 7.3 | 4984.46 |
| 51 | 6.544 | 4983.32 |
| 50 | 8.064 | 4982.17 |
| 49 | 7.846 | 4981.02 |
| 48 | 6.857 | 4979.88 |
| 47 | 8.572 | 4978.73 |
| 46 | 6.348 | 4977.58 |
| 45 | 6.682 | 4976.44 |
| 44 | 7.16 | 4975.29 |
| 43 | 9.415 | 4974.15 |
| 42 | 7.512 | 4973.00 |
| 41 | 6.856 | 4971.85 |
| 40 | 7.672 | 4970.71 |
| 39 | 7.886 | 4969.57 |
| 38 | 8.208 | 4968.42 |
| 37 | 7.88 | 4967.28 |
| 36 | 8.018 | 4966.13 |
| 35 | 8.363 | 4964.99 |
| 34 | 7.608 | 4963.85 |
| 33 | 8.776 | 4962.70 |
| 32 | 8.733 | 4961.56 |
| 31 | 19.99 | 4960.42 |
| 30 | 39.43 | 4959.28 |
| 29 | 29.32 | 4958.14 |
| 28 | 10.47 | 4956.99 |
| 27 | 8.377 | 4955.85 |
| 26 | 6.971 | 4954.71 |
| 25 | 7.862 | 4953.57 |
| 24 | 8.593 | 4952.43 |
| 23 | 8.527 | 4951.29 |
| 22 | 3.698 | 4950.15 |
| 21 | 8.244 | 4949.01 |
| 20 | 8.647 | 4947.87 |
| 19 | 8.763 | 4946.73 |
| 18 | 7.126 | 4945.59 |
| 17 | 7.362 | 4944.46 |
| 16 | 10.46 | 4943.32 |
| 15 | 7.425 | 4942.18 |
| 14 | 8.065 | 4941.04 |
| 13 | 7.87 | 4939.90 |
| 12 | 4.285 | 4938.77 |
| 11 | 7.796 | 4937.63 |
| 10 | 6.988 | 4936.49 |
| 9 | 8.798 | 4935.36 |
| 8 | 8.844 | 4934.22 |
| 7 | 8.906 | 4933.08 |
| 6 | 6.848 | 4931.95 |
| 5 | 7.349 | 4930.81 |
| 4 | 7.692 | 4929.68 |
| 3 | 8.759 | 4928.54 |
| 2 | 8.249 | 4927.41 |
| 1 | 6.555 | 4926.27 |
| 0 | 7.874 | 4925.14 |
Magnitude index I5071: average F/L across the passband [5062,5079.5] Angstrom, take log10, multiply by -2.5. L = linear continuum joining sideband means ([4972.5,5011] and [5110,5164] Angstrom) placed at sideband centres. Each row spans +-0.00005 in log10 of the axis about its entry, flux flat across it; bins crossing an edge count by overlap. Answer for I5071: 0.31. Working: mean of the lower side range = 13.5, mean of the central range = 7.45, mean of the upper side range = 6.97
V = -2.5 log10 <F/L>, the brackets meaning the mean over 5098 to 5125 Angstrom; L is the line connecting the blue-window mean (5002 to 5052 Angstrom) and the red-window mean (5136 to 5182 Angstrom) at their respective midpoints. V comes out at 0.21 mag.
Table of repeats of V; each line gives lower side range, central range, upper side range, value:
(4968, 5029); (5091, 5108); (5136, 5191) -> 0.14 mag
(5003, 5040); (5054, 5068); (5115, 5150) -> 0.45 mag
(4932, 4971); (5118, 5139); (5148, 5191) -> 0.09 mag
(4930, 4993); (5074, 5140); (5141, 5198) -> 0.05 mag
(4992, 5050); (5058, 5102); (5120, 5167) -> 0.23 mag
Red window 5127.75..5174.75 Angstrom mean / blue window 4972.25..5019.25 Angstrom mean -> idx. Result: 0.56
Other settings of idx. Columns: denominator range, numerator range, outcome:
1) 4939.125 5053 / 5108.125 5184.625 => 0.68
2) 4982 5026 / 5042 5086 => 0.59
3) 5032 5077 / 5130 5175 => 0.93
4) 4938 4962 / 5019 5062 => 0.68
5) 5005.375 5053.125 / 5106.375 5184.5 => 0.59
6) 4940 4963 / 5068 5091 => 0.65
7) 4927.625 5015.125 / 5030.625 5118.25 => 0.66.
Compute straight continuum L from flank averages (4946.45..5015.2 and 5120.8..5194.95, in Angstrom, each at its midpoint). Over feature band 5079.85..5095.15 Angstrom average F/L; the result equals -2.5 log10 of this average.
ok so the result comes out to 0.23 mag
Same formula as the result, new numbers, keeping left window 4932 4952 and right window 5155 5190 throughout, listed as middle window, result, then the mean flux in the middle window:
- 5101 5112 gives 0.02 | 7.22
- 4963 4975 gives -0.04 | 7.94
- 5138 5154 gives 0.10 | 6.61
